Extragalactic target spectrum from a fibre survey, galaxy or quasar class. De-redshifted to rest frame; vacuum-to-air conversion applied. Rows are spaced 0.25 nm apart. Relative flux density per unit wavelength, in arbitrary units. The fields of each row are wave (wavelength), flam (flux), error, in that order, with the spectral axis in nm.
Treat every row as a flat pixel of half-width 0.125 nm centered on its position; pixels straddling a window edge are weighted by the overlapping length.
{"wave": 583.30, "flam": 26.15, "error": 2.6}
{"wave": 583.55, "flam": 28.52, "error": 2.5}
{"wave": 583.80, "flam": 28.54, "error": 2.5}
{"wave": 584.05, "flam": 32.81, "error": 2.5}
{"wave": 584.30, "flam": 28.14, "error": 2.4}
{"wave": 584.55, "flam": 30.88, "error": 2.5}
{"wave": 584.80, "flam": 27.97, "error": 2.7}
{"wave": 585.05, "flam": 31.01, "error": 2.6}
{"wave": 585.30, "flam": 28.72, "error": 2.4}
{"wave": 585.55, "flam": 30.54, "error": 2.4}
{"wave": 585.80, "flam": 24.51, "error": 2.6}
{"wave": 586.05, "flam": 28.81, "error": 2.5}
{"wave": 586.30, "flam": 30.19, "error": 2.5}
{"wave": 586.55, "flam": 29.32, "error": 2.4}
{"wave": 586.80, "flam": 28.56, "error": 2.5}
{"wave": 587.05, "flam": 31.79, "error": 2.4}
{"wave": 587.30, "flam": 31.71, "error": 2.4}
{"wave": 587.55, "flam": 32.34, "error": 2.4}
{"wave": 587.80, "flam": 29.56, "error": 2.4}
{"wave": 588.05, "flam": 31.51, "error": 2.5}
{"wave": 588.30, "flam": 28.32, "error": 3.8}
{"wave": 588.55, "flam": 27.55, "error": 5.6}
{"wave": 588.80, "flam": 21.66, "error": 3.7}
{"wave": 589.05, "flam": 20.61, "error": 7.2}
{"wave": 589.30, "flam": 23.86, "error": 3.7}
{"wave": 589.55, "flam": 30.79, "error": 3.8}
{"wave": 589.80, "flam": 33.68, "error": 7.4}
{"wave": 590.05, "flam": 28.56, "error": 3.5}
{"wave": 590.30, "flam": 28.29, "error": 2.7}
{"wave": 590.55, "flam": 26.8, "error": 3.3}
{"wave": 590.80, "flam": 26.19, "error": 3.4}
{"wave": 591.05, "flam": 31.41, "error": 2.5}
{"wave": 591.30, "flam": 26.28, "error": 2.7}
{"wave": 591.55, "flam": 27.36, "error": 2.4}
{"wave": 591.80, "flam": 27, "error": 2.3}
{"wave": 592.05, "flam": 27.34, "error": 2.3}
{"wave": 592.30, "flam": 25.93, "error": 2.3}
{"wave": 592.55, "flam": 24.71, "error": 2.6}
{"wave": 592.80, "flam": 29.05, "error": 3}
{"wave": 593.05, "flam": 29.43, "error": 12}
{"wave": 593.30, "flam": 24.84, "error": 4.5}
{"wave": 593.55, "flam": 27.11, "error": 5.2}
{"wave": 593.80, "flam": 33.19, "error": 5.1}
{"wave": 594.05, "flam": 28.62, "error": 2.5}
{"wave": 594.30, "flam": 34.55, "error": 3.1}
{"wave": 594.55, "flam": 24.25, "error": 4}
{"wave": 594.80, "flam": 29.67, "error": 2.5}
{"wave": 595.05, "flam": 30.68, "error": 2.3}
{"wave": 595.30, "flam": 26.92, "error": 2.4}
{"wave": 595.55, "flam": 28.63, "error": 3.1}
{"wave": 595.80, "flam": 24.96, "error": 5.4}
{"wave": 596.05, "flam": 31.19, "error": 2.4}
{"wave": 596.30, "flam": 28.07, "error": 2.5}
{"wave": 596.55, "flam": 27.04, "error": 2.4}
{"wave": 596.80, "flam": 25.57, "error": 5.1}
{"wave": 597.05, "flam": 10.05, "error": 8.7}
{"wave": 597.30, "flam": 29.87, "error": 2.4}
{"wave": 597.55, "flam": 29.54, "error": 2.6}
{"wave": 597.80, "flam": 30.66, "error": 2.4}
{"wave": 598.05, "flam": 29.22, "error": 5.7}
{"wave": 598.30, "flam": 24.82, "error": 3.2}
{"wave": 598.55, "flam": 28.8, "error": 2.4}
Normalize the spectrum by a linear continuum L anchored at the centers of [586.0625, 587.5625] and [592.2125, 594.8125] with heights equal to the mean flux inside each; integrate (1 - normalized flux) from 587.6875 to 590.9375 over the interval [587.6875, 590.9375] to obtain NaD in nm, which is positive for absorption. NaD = 0.23 nm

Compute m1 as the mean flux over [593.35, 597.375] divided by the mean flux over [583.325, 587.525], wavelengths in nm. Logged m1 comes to 0.93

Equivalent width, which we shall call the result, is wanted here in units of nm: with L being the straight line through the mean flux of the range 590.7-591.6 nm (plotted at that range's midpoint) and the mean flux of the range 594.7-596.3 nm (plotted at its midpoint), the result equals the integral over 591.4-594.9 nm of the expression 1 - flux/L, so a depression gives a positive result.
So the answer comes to 0.02 nm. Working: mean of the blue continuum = 27.9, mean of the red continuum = 28.6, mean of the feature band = 28.1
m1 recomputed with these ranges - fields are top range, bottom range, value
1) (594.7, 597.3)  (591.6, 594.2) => 0.95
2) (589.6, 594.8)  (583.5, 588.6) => 0.96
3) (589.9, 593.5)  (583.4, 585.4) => 0.93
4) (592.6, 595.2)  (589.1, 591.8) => 1.03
